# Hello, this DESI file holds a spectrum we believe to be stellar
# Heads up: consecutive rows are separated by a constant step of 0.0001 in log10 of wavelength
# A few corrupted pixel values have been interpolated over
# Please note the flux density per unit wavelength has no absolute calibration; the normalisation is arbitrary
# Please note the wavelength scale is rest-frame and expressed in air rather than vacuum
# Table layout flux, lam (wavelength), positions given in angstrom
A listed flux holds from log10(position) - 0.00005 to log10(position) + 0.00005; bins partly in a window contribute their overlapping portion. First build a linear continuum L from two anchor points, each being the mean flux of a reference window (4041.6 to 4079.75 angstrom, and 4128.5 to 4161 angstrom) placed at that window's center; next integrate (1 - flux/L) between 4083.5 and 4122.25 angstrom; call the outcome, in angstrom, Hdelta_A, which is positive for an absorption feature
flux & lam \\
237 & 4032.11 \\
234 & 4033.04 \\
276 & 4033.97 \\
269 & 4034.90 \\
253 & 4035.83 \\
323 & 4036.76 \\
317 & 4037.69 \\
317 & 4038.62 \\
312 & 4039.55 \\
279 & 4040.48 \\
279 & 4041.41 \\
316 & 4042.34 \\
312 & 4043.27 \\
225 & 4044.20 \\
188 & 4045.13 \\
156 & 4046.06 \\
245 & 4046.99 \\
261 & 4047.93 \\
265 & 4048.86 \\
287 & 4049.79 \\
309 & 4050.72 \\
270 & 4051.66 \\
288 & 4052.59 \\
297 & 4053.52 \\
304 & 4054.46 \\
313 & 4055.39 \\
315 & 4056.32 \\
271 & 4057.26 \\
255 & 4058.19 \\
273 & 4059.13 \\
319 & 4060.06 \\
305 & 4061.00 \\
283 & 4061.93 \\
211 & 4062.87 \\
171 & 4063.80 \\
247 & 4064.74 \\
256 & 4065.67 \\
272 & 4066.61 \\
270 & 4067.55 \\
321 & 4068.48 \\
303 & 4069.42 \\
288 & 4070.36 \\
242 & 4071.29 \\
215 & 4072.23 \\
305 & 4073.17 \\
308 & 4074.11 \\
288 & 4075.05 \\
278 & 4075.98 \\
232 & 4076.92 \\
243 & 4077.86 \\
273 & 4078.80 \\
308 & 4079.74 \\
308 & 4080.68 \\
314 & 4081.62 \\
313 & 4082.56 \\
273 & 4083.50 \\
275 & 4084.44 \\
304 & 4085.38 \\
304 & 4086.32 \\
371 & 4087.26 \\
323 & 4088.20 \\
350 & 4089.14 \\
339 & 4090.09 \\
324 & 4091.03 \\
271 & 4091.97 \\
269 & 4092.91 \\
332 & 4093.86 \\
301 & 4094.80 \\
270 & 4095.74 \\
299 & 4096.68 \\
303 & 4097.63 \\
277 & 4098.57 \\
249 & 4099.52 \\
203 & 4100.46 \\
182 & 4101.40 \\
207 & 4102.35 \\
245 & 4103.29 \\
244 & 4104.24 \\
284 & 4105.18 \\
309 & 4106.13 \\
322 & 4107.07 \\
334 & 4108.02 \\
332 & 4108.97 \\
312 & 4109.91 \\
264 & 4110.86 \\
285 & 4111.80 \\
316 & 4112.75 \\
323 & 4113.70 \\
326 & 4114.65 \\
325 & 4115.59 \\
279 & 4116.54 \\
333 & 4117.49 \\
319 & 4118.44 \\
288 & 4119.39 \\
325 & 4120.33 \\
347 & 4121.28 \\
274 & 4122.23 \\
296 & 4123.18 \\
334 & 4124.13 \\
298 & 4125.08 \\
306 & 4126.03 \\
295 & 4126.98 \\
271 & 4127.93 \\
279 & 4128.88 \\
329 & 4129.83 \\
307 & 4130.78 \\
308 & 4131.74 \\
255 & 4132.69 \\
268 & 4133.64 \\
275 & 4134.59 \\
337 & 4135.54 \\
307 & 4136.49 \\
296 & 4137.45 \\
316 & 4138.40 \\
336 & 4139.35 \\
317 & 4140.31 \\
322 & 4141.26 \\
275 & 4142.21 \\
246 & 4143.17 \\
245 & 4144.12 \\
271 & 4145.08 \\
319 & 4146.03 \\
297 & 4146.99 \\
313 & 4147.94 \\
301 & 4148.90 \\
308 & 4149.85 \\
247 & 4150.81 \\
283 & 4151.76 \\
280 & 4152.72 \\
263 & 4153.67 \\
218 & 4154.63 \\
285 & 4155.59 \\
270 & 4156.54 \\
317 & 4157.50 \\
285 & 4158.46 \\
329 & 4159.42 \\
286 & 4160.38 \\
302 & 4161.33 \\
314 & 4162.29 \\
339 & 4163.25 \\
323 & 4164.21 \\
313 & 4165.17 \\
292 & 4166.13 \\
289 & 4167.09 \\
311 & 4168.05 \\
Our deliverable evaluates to -2.1 angstrom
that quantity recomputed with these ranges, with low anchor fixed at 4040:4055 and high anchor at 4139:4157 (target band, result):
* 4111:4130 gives -1.83 angstrom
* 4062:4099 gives -1.73 angstrom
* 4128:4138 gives -0.49 angstrom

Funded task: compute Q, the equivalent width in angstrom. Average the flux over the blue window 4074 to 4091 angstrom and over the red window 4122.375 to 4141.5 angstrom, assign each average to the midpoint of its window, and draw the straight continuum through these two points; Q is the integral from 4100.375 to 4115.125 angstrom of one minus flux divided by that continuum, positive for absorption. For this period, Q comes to 0.9 angstrom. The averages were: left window 301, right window 302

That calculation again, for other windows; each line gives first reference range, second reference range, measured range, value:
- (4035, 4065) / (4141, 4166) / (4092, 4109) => 0.5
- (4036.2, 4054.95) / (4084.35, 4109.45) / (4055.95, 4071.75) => 0.6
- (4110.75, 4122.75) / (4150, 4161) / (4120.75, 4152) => -0.2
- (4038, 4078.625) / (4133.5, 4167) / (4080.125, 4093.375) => -1.5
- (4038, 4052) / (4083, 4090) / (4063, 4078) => 1.7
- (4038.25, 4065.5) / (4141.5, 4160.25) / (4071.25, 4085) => -0.3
